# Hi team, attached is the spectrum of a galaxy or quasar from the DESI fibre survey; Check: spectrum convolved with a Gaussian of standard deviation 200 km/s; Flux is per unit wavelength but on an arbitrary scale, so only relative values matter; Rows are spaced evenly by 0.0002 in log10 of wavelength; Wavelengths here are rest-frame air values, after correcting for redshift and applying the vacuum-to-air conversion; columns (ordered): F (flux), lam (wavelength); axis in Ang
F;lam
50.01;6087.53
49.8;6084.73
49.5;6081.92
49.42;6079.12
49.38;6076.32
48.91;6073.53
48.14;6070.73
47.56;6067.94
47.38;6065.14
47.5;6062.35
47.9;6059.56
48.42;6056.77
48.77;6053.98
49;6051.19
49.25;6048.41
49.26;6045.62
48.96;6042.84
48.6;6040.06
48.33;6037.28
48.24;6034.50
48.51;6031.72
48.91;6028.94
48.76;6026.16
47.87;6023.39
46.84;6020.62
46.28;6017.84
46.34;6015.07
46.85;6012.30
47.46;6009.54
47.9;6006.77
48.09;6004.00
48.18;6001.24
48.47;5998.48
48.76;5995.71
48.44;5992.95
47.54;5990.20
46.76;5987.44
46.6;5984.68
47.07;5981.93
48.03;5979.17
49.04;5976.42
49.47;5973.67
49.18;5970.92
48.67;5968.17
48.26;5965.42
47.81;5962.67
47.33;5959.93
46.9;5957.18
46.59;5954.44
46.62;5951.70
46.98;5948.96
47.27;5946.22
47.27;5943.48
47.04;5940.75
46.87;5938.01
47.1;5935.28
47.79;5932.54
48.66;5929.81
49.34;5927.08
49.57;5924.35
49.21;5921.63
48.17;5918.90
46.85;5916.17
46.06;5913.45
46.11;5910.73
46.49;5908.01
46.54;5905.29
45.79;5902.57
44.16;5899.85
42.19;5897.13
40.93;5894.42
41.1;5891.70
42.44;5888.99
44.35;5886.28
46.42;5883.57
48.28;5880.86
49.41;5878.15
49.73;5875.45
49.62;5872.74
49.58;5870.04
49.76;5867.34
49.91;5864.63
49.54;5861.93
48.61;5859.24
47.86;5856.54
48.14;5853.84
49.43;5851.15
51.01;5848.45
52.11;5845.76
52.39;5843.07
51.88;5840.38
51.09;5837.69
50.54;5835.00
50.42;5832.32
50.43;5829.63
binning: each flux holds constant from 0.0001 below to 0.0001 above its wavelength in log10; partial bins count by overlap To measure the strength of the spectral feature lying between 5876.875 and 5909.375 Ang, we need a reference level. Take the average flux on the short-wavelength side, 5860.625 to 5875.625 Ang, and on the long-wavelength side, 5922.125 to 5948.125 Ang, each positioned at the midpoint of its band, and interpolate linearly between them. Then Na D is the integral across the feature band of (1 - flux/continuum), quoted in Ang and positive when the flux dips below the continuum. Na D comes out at 2.8 Ang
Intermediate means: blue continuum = 49.7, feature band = 44.8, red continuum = 47.9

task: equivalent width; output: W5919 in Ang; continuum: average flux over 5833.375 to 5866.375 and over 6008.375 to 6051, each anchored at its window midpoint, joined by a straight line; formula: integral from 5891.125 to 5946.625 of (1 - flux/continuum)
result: 3.3 Ang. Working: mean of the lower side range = 50.2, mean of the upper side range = 48.1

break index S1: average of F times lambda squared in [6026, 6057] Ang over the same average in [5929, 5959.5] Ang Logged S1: 1.07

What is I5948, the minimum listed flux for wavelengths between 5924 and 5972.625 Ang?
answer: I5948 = 46.59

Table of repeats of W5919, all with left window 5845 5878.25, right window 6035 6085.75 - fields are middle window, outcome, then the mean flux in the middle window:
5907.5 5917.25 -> 0.6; 46.4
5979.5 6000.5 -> 0.5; 47.7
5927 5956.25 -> 1.1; 47.3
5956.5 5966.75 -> 0.3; 47.6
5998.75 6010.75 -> 0.2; 48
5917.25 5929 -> 0.1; 49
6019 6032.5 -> 0.2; 48.1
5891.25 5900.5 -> 1.4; 42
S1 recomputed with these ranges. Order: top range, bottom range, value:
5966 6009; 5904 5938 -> 1.03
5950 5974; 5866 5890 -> 1.03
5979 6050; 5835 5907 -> 1.05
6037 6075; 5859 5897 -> 1.10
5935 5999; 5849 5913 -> 1.05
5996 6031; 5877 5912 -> 1.11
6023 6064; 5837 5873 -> 1.03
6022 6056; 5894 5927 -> 1.10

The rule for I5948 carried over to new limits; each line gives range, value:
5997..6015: 46.85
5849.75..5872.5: 47.86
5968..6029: 46.28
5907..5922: 46.06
